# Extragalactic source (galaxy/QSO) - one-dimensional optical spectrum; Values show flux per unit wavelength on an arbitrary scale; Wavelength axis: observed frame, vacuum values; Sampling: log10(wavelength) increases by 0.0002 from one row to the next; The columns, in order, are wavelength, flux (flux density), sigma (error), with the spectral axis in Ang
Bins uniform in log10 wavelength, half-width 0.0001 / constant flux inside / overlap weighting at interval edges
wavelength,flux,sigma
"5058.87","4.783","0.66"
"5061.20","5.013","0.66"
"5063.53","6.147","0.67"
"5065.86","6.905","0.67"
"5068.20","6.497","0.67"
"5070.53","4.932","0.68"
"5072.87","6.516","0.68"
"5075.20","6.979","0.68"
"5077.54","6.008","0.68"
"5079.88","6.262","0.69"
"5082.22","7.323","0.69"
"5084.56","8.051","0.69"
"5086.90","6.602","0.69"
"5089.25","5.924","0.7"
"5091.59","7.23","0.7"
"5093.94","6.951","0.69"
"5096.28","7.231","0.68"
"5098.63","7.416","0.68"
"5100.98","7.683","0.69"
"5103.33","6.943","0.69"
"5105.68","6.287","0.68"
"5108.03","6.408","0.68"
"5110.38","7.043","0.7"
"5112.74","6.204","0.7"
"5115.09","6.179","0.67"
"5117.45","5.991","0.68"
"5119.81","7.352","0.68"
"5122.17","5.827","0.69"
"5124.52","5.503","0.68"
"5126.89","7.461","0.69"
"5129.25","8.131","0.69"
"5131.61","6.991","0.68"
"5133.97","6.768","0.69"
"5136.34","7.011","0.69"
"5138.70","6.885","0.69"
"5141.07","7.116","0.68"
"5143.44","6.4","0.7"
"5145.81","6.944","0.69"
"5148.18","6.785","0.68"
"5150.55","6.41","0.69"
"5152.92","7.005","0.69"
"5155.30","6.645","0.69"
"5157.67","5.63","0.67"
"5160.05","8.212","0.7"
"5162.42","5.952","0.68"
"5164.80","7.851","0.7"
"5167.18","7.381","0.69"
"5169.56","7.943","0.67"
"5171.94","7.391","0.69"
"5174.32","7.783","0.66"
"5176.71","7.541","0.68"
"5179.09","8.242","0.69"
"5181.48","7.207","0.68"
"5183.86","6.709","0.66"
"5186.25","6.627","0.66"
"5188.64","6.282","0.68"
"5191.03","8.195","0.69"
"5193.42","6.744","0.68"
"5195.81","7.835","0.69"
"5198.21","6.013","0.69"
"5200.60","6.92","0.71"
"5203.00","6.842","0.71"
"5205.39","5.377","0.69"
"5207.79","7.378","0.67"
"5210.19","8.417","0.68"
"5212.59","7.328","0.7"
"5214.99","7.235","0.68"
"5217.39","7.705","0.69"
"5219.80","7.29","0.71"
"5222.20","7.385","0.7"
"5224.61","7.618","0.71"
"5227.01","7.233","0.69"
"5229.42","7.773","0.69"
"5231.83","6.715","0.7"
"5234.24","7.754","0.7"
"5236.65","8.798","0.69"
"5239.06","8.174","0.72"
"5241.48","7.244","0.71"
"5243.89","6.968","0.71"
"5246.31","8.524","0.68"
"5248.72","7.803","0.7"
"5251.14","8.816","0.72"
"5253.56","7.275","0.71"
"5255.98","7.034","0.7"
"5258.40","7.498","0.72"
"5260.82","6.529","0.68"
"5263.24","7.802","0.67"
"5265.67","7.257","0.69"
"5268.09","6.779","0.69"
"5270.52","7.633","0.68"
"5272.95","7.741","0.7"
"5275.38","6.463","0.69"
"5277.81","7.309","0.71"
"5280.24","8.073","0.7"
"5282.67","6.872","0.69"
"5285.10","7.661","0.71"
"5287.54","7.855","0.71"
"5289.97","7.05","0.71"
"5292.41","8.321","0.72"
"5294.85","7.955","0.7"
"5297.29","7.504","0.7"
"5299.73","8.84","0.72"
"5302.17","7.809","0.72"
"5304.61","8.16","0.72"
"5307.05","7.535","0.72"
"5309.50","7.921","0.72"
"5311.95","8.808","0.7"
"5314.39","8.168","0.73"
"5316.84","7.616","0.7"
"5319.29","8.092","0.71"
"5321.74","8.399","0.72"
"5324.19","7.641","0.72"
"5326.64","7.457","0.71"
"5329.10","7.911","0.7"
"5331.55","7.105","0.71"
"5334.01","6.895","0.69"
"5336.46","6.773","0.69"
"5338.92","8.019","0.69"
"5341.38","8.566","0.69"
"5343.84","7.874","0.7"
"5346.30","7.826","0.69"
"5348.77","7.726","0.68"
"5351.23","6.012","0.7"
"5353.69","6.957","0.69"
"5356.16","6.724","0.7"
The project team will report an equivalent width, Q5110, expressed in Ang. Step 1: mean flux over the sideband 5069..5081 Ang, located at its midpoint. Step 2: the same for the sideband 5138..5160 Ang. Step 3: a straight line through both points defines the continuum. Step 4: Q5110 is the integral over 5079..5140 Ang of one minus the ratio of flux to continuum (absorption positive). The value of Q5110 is -4.0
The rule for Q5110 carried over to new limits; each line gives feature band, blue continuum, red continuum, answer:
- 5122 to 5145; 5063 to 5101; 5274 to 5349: 0.34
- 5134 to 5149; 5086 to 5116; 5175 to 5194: 0.31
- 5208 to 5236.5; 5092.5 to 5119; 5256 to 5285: -1.65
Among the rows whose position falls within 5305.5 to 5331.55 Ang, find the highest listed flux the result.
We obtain 8.808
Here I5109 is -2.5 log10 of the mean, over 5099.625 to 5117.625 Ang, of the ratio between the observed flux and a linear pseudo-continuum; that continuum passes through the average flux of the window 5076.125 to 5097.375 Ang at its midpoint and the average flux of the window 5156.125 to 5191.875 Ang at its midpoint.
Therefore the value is 0.05 mag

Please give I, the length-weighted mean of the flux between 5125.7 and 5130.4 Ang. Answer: 7.78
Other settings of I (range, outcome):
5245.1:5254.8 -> 8.1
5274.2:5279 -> 6.89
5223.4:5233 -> 7.34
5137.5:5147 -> 6.84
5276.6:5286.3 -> 7.48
